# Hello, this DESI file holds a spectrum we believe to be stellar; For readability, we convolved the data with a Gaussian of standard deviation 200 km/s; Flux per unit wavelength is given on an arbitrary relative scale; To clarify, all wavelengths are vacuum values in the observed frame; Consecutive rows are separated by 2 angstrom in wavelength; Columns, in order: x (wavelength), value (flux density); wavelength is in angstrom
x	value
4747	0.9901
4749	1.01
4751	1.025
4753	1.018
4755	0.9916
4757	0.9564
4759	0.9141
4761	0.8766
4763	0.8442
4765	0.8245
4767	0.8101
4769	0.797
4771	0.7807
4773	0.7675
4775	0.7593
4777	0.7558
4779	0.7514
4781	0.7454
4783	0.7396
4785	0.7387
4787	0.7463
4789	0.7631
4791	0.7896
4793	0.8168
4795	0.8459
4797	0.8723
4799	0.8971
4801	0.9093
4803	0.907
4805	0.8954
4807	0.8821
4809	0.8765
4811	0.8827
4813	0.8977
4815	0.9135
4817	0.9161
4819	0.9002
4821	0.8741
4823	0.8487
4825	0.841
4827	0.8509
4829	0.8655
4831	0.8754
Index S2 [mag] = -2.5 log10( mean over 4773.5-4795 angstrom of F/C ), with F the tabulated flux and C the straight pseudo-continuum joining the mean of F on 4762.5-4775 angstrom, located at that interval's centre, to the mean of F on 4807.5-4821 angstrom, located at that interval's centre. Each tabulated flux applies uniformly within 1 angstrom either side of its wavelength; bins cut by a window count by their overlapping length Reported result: 0.09 mag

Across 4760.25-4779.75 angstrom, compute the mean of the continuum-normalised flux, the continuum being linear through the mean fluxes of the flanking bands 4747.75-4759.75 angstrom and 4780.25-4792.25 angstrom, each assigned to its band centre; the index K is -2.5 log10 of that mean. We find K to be 0.098 mag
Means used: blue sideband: 0.987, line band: 0.796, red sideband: 0.755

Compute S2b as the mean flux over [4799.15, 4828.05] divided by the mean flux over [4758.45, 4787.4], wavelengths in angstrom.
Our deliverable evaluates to 1.12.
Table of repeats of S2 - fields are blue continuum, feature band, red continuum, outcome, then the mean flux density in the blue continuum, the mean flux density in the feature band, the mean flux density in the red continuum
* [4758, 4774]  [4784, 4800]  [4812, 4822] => 0.07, 0.827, 0.809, 0.9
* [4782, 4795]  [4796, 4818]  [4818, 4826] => -0.09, 0.772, 0.895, 0.866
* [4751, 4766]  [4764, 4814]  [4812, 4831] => 0.11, 0.925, 0.818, 0.878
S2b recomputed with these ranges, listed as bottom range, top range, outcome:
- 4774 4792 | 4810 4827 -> 1.17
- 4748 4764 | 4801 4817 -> 0.94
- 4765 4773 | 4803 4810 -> 1.12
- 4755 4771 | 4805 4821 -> 1.04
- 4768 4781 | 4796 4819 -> 1.17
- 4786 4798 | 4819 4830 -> 1.07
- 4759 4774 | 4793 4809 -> 1.07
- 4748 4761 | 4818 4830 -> 0.88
